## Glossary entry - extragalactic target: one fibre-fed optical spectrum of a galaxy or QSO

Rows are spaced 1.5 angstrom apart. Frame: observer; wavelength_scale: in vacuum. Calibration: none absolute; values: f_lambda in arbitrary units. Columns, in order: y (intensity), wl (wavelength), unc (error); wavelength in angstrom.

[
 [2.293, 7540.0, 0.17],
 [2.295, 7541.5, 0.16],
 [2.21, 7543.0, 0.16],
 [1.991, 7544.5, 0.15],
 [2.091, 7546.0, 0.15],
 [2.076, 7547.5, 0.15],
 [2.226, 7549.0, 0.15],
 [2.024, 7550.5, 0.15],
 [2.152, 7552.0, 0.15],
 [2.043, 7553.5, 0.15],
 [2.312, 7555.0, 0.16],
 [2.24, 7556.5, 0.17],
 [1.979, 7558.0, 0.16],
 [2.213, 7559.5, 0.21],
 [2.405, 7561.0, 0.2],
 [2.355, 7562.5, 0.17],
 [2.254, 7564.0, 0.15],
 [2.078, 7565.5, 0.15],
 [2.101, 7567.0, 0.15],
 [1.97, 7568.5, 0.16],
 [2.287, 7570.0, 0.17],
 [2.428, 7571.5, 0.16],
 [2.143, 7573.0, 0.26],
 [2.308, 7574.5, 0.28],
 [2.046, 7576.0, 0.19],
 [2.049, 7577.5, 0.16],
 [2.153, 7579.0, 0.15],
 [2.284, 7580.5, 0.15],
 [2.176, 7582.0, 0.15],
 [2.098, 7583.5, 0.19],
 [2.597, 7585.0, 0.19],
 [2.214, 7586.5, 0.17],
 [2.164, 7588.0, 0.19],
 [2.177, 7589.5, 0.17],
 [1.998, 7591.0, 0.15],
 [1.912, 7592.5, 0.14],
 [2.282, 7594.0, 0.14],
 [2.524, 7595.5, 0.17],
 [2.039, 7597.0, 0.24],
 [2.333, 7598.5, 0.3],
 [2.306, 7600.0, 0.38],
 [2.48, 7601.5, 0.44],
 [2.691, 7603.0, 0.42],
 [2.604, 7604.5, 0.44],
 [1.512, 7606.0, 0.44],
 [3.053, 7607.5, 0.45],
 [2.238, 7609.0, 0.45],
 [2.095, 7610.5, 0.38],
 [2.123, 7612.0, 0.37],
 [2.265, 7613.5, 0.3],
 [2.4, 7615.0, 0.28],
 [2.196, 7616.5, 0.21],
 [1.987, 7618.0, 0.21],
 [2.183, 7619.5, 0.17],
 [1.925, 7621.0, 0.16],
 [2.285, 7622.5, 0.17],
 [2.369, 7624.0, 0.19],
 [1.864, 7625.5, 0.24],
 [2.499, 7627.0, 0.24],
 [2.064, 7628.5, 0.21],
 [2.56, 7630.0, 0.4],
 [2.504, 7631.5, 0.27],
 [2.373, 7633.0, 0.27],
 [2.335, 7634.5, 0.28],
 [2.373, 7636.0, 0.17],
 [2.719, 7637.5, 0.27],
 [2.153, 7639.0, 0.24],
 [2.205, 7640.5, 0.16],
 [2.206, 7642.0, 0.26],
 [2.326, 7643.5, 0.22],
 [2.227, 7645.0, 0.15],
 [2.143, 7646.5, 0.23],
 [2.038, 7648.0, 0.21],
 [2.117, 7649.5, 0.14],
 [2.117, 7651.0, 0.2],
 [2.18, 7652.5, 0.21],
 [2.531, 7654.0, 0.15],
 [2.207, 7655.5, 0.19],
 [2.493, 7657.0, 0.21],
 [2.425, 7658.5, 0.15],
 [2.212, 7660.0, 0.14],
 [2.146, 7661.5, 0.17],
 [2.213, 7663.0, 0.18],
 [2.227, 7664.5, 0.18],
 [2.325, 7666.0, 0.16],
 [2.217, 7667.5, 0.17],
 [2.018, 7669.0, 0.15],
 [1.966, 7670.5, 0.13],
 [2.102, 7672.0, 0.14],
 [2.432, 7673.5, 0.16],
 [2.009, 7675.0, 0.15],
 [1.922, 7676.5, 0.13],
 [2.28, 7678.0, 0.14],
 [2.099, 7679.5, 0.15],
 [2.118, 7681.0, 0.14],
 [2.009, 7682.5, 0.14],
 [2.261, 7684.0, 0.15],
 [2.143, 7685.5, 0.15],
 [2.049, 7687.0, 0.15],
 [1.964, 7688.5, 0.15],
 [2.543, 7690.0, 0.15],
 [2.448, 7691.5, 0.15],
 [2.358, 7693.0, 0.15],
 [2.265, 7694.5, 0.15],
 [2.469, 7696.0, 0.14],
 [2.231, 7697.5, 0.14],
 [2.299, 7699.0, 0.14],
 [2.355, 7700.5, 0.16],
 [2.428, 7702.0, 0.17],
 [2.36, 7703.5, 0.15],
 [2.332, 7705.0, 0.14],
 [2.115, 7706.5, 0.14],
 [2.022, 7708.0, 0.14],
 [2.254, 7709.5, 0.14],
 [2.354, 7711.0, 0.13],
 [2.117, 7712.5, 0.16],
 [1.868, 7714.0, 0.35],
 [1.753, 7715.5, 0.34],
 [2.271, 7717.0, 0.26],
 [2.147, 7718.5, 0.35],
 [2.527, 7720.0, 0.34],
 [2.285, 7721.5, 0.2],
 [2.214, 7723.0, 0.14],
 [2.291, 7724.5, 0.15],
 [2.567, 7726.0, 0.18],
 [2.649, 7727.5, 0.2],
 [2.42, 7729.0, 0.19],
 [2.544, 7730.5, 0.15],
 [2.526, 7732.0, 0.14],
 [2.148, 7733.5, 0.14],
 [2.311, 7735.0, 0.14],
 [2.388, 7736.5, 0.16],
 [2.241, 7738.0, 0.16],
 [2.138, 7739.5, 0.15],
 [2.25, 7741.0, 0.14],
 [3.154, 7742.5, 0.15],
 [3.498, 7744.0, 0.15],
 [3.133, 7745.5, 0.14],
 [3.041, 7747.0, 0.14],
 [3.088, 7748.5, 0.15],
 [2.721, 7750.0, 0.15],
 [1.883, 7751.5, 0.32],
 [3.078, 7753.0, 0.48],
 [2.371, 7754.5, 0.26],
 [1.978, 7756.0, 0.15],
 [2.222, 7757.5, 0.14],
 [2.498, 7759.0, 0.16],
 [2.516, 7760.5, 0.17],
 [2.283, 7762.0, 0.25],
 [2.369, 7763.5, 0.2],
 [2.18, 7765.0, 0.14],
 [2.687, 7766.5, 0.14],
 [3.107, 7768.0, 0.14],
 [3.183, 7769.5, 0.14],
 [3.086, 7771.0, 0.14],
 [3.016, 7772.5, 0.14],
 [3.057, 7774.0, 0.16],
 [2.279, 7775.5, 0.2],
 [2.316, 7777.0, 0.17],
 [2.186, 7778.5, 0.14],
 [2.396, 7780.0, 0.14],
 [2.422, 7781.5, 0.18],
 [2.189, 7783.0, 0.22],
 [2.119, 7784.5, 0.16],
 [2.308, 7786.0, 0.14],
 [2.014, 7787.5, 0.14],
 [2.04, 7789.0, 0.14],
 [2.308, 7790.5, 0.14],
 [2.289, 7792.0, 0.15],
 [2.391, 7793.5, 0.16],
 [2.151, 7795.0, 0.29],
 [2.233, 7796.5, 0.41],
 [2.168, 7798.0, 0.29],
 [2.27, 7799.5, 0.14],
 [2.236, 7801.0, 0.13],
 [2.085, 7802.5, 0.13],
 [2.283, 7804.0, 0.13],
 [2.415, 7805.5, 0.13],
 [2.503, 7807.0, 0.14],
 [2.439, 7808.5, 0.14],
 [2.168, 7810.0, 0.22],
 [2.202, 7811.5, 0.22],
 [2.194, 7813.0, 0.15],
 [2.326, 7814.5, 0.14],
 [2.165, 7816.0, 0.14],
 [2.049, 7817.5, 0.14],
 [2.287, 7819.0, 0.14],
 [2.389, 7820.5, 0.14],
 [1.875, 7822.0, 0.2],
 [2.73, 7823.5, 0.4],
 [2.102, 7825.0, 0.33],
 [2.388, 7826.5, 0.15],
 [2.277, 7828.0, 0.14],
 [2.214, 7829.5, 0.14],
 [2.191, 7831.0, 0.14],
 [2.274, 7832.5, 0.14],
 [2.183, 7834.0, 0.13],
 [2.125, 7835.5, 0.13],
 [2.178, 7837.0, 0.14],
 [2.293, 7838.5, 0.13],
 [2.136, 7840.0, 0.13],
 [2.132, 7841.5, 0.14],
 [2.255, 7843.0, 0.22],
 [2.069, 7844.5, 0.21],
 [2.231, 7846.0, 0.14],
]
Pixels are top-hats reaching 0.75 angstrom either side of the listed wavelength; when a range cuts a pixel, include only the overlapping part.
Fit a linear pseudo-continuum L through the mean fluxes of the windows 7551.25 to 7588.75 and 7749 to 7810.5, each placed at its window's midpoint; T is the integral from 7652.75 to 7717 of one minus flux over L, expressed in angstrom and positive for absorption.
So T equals 2.8 angstrom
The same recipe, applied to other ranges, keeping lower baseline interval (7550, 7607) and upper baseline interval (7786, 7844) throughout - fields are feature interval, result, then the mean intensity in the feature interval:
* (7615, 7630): 0.2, 2.19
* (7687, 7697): -0.4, 2.32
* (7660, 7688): 1.0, 2.14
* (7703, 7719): 0.6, 2.14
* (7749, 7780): -4.4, 2.55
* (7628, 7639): -0.9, 2.41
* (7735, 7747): -2.5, 2.68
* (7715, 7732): -0.9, 2.35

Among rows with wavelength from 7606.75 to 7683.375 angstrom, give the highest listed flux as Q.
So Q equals 3.053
